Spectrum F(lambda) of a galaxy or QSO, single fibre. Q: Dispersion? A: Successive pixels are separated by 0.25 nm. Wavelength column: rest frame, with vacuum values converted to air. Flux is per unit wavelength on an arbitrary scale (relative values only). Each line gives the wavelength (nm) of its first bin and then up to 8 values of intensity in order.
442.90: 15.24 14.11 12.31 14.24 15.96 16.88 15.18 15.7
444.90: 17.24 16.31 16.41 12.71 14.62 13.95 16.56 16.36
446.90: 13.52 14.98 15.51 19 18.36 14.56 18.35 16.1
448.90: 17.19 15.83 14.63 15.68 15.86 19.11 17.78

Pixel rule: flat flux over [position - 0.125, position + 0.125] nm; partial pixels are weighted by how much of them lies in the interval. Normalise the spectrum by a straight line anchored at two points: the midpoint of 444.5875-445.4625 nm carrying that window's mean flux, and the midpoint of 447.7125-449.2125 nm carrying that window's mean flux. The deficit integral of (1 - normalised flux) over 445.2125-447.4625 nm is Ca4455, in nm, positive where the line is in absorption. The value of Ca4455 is 0.22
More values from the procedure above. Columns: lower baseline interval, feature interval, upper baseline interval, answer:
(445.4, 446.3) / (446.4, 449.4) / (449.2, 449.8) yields -0.30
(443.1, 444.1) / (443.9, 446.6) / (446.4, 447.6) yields -0.13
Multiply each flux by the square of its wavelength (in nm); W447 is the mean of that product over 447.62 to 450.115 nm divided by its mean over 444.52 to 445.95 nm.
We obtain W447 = 1.08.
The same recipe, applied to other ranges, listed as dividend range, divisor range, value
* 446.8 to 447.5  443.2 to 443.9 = 1.08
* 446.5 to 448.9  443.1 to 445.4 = 1.08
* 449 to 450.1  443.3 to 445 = 1.05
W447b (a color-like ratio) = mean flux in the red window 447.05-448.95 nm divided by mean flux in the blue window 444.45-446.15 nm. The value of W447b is 1.09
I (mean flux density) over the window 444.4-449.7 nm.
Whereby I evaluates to 15.9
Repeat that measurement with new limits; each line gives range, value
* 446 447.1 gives 15.1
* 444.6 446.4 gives 15.3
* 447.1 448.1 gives 16.9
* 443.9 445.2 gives 16.2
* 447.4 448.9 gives 17.1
